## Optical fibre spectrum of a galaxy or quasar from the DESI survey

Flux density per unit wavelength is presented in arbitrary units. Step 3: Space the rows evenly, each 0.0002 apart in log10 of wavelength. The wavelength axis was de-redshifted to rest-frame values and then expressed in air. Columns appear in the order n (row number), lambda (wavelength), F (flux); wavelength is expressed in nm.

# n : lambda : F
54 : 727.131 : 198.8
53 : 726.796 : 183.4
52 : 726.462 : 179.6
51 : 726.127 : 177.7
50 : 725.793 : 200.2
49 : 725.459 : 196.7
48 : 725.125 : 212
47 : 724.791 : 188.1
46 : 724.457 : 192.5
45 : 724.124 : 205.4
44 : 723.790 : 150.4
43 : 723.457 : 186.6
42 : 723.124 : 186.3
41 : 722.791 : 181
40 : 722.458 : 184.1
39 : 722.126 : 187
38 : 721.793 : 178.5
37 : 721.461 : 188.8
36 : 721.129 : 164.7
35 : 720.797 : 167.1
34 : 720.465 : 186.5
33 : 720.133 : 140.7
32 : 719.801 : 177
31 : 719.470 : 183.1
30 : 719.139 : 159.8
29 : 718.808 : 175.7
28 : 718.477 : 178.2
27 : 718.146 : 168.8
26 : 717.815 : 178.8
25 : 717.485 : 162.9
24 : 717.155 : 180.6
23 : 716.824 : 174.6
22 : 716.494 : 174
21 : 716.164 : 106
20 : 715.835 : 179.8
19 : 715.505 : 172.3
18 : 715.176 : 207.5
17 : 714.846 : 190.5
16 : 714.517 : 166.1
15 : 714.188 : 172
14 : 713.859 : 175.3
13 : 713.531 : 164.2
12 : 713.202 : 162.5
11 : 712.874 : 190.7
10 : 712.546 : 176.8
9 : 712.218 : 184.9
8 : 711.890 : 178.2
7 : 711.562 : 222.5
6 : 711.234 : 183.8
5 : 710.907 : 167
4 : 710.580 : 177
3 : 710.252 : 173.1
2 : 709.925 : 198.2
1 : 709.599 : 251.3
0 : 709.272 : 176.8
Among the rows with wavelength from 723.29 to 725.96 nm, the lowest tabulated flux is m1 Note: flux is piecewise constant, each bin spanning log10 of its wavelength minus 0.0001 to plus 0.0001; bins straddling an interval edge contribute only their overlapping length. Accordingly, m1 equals 150.4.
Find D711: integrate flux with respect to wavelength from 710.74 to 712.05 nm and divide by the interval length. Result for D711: 188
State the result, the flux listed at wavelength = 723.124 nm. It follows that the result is 186.3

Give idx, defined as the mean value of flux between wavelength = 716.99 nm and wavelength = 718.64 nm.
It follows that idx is 174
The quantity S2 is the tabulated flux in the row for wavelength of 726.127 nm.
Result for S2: 177.7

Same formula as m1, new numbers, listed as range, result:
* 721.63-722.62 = 178.5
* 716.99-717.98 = 162.9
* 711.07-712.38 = 178.2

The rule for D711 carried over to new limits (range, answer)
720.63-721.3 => 166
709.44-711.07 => 193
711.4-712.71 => 191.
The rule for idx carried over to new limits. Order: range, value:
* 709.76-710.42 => 186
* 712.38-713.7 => 174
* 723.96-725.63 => 199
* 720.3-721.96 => 177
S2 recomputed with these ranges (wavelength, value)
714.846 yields 190.5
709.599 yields 251.3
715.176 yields 207.5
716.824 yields 174.6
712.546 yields 176.8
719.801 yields 177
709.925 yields 198.2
